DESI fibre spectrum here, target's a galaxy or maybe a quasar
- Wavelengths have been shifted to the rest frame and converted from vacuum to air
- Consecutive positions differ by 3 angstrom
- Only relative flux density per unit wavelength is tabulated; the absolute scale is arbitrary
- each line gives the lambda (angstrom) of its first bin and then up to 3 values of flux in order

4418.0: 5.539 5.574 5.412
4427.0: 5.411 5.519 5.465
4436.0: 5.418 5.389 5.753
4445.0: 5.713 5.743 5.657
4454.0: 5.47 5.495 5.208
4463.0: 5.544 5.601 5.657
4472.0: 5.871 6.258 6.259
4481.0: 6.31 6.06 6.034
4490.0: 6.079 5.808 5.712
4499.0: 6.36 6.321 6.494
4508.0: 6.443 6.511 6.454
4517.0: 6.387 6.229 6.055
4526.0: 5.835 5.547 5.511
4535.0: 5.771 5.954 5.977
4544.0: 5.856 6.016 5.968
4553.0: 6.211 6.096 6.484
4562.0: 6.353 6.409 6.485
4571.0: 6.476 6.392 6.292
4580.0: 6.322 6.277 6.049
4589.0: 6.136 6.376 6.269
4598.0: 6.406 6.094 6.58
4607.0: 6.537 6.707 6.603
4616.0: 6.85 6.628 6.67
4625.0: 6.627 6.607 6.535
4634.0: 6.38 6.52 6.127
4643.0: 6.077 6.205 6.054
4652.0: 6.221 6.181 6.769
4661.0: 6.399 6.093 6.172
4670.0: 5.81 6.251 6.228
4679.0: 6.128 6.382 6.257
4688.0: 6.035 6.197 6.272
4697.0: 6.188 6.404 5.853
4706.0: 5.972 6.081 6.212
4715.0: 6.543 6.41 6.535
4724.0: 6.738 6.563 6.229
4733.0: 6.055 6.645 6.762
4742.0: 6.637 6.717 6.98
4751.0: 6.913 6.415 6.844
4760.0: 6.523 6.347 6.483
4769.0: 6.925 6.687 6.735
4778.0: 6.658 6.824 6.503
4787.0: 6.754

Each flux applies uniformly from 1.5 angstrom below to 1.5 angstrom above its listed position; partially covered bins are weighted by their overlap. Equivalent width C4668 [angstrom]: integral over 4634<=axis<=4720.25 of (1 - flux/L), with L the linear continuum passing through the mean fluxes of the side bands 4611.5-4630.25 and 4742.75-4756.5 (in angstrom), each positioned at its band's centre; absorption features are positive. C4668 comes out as 6.2 angstrom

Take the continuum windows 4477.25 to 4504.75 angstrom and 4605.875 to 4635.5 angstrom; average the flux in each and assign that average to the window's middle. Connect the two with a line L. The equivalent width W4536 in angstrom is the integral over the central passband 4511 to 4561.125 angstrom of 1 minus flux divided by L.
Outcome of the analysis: 2.0 angstrom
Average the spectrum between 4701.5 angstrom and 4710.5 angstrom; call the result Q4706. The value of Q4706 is 5.97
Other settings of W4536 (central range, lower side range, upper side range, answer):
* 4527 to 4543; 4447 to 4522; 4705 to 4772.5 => 0.9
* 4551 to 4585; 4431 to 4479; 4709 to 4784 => -1.8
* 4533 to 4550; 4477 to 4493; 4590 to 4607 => 0.9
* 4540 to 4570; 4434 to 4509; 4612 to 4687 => -0.5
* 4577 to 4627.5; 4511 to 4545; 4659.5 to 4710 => -3.1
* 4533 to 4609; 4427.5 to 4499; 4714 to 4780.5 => -1.9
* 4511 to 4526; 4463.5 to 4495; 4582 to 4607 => -0.4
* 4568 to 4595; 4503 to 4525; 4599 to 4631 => 0.9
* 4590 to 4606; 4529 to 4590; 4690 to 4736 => -0.4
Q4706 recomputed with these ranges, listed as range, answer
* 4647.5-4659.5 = 6.31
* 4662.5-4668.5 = 6.13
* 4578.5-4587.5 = 6.22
